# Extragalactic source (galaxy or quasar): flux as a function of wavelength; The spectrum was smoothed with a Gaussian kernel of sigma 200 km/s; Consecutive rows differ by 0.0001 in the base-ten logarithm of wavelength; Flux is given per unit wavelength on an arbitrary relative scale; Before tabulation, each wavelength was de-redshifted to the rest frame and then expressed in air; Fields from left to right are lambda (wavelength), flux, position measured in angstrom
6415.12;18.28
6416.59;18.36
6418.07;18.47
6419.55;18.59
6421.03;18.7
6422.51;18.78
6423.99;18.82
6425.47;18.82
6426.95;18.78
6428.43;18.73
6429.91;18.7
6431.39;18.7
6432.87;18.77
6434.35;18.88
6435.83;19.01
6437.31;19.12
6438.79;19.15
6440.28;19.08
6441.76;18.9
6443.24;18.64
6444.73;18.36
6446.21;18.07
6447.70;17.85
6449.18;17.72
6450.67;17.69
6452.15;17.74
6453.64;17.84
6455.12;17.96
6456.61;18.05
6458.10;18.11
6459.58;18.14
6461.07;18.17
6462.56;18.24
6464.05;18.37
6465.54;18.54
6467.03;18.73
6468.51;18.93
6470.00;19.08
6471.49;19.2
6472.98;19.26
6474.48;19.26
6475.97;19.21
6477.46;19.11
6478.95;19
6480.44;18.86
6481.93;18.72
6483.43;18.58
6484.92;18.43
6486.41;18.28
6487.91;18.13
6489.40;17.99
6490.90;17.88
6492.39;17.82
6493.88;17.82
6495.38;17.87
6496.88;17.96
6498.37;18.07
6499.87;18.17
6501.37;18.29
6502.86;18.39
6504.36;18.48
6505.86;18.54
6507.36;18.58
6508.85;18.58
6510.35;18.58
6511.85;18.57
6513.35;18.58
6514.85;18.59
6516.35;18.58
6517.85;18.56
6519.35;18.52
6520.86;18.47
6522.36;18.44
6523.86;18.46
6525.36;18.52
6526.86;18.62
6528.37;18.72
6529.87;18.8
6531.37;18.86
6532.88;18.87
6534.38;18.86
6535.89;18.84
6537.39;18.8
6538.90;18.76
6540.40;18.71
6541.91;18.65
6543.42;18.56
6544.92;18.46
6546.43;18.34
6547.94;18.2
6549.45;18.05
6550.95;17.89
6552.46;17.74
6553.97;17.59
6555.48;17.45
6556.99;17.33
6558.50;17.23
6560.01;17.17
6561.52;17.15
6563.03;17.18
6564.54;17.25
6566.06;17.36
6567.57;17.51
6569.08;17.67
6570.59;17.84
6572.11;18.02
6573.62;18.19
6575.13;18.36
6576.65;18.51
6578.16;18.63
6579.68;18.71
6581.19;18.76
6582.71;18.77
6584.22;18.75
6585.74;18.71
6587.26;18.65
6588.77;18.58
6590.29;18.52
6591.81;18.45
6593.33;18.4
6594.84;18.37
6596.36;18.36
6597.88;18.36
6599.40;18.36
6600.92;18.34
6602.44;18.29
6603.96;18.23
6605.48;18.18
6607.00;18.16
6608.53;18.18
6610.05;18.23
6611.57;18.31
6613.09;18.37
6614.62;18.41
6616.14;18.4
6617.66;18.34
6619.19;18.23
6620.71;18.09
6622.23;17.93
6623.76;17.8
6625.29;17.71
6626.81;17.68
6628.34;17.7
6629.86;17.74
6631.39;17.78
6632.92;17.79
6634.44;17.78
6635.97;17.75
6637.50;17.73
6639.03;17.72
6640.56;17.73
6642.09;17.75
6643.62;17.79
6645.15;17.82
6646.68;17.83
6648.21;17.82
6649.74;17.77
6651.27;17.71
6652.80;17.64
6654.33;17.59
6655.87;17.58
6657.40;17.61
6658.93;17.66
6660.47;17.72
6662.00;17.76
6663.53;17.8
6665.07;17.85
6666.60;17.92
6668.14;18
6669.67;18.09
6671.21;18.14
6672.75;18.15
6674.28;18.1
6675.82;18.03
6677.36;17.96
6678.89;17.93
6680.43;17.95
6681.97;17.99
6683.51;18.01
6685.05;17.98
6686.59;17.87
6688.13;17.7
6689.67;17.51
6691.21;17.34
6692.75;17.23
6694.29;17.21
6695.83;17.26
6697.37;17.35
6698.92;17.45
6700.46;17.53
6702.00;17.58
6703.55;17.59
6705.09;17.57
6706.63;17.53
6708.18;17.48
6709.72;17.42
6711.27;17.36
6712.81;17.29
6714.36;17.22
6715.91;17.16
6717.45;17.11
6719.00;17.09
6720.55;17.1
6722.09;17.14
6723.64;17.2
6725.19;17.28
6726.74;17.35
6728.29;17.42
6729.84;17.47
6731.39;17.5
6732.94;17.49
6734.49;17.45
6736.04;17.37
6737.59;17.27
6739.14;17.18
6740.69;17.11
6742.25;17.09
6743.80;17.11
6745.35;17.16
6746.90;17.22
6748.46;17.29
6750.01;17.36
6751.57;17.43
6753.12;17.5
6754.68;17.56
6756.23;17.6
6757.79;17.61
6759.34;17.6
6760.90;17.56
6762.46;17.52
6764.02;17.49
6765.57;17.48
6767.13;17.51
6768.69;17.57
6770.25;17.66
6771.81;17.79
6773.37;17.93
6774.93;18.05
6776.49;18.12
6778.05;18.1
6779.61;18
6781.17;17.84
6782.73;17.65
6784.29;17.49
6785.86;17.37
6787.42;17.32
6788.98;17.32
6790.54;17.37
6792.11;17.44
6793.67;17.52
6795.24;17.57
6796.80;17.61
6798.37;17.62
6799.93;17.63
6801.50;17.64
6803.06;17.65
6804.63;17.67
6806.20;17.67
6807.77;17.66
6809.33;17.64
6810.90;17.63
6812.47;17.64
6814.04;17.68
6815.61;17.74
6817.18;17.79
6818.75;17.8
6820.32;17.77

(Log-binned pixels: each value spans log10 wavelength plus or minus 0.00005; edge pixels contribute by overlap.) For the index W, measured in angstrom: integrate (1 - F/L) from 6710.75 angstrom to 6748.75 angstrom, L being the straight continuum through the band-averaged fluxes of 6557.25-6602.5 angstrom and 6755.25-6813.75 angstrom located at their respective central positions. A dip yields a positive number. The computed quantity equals 1.10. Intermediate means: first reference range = 18.1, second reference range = 17.6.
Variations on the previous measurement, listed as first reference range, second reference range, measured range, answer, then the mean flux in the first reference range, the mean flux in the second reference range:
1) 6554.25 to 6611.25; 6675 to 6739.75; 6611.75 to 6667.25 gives -0.1 angstrom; 18.1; 17.5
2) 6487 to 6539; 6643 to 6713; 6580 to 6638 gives -0.7 angstrom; 18.4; 17.7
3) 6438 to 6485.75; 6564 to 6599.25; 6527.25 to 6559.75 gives 0.1 angstrom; 18.5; 18.3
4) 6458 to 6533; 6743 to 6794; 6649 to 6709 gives 0.5 angstrom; 18.5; 17.6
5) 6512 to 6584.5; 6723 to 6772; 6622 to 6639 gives 0.1 angstrom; 18.2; 17.4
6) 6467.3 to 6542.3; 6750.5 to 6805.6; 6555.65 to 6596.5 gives 0.6 angstrom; 18.6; 17.6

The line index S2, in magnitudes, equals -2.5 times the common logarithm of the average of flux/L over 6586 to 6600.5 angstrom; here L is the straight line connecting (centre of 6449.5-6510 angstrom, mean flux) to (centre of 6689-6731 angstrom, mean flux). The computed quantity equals -0.03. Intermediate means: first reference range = 18.4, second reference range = 17.3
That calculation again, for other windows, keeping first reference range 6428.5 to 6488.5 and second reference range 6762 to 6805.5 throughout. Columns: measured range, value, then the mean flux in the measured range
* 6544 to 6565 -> 0.038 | 17.7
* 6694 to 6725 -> 0.032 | 17.3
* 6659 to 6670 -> 0.007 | 17.9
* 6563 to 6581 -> 0.015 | 18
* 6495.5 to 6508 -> 0.010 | 18.3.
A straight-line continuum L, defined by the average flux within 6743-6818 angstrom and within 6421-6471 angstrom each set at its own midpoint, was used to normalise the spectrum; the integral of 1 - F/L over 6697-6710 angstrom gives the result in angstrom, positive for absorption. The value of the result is 0.2 angstrom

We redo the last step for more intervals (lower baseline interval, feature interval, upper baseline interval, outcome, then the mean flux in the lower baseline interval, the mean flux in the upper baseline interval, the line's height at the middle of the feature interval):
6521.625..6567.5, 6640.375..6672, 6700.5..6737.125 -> -0.3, 18.2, 17.4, 17.6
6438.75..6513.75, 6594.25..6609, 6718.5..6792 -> -0.2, 18.4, 17.5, 18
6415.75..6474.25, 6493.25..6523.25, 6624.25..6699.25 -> -0.1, 18.5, 17.8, 18.3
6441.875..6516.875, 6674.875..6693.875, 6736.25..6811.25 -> 0.0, 18.4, 17.5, 17.8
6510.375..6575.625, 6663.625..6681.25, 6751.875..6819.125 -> -0.1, 18.2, 17.6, 17.9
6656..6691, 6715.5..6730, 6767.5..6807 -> 0.5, 17.9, 17.7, 17.8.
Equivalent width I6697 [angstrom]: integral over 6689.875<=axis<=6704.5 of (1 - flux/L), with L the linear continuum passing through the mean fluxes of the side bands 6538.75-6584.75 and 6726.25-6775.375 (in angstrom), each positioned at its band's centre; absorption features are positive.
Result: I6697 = 0.2 angstrom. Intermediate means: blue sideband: 18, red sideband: 17.5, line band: 17.4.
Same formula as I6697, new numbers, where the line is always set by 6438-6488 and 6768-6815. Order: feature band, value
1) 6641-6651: 0.1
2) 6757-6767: 0.1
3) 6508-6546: -0.6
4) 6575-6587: -0.3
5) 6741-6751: 0.3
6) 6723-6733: 0.2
